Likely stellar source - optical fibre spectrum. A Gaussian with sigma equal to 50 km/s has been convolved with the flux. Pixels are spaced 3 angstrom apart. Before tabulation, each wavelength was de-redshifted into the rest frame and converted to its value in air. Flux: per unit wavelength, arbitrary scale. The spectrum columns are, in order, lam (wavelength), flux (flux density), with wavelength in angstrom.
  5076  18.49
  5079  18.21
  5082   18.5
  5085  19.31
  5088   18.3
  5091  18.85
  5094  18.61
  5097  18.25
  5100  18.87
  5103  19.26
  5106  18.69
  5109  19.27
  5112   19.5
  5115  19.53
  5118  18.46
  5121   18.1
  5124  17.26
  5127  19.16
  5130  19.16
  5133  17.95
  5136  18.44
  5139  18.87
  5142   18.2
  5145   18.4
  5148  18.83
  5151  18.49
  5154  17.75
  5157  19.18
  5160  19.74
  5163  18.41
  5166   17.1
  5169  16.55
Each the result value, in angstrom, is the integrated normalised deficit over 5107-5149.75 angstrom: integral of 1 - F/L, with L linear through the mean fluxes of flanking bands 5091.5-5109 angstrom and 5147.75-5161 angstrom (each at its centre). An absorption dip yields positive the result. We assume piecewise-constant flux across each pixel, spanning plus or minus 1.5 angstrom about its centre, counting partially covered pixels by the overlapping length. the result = 0.3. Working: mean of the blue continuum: 18.8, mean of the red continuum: 18.8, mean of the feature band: 18.7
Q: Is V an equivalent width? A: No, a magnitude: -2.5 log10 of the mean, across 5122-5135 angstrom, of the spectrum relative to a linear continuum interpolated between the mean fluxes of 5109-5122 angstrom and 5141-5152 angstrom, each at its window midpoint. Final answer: 0.02 mag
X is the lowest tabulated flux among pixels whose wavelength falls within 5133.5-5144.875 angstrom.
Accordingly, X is 18.2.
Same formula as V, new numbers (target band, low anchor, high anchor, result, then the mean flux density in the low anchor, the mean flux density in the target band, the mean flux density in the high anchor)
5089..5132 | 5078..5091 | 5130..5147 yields -0.01 mag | 18.6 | 18.8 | 18.5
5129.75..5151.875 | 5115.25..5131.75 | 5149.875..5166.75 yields 0.00 mag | 18.5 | 18.5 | 18.5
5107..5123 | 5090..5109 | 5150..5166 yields -0.01 mag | 18.8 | 18.9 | 18.6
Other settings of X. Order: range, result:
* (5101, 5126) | 17.26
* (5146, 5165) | 17.75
